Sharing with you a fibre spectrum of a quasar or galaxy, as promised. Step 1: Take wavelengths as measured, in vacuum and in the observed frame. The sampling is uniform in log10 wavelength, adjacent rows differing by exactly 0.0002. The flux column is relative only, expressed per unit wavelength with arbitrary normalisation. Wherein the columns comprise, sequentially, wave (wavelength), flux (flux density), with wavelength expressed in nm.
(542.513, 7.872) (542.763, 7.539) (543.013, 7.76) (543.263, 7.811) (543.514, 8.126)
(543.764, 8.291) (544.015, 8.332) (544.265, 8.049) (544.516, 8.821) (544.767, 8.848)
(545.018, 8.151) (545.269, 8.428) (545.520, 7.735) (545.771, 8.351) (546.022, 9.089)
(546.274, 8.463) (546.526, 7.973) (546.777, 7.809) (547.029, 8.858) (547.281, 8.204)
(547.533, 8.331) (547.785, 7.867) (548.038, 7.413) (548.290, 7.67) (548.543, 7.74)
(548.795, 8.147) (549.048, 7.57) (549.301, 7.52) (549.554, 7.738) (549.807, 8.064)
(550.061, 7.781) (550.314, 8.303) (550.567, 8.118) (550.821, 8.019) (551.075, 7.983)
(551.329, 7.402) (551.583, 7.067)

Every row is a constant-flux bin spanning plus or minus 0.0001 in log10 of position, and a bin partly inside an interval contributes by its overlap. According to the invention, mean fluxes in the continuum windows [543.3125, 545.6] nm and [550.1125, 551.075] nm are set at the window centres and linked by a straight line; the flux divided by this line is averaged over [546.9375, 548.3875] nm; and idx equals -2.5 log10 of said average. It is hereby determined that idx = 0.02 mag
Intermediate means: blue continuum 8.3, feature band 8.05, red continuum 8.1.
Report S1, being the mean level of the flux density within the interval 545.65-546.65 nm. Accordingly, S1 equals 8.47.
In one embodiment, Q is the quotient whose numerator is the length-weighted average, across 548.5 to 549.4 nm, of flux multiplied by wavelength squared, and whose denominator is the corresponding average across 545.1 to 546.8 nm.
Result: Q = 0.9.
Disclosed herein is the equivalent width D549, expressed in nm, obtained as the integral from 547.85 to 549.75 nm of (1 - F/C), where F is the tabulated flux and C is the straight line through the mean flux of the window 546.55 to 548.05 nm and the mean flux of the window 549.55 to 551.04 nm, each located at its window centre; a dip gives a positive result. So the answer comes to 0.087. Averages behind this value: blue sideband 8.12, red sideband 8.02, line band 7.7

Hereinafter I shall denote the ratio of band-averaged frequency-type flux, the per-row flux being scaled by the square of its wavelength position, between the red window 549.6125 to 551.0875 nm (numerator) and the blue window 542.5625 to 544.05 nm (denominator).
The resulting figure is 1.04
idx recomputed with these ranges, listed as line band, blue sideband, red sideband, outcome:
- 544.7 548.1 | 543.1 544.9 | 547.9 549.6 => -0.035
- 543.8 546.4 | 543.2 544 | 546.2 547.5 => -0.031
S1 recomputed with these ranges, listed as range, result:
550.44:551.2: 8.04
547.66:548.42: 7.64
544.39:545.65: 8.4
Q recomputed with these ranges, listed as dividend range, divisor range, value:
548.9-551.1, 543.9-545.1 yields 0.95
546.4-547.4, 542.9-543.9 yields 1.04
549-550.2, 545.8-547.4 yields 0.93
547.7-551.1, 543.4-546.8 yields 0.96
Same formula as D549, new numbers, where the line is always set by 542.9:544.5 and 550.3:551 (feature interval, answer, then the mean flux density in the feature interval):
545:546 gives -0.02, 8.27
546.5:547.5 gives -0.02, 8.25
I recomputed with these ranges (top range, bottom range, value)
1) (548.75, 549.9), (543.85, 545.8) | 0.95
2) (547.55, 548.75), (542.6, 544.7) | 0.97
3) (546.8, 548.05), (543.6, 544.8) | 0.98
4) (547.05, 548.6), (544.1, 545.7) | 0.96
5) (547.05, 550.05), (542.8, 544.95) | 0.97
